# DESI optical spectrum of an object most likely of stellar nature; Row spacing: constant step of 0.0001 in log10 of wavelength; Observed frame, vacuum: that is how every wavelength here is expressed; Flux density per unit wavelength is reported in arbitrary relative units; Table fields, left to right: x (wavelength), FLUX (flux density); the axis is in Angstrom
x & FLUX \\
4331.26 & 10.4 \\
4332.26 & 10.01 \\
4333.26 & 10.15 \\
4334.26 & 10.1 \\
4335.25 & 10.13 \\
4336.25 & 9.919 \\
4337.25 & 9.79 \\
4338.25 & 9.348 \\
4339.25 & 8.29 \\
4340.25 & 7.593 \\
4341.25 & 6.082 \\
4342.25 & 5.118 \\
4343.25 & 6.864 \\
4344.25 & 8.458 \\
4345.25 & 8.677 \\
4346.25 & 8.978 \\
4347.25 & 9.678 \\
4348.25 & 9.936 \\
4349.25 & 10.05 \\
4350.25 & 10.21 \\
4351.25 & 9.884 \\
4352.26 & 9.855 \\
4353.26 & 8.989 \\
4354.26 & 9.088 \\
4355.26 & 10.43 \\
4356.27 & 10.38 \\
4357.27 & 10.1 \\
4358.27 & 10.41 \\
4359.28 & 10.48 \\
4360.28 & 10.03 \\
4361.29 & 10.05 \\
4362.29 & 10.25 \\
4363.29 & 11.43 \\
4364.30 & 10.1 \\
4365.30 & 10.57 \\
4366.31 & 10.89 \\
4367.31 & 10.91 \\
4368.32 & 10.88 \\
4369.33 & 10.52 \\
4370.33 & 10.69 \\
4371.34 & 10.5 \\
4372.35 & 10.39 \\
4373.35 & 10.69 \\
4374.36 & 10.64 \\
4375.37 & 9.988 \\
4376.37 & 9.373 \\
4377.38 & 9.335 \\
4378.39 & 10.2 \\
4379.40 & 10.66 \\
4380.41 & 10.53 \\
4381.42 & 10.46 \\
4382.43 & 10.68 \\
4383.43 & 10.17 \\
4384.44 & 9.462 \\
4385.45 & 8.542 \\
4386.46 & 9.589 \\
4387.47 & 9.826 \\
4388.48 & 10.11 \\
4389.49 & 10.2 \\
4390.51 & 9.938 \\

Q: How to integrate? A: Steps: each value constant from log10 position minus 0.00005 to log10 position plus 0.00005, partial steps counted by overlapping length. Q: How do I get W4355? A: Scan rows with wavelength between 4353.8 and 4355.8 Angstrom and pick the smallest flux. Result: 9.088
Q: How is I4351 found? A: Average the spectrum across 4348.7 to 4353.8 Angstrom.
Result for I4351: 9.8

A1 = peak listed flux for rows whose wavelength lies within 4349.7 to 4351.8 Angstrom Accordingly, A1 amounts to 10.21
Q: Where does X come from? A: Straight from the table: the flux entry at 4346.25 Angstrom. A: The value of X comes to 8.978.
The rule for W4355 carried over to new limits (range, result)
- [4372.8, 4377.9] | 9.335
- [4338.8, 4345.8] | 5.118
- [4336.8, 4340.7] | 7.593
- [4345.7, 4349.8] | 8.978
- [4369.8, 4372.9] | 10.39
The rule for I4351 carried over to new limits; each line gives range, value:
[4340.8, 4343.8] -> 6.06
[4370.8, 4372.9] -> 10.5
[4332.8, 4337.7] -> 10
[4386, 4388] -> 9.72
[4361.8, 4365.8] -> 10.6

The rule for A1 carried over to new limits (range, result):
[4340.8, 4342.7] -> 6.082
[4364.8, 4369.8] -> 10.91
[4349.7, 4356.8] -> 10.43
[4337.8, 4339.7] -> 9.348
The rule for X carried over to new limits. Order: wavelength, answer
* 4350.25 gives 10.21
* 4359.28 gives 10.48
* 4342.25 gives 5.118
